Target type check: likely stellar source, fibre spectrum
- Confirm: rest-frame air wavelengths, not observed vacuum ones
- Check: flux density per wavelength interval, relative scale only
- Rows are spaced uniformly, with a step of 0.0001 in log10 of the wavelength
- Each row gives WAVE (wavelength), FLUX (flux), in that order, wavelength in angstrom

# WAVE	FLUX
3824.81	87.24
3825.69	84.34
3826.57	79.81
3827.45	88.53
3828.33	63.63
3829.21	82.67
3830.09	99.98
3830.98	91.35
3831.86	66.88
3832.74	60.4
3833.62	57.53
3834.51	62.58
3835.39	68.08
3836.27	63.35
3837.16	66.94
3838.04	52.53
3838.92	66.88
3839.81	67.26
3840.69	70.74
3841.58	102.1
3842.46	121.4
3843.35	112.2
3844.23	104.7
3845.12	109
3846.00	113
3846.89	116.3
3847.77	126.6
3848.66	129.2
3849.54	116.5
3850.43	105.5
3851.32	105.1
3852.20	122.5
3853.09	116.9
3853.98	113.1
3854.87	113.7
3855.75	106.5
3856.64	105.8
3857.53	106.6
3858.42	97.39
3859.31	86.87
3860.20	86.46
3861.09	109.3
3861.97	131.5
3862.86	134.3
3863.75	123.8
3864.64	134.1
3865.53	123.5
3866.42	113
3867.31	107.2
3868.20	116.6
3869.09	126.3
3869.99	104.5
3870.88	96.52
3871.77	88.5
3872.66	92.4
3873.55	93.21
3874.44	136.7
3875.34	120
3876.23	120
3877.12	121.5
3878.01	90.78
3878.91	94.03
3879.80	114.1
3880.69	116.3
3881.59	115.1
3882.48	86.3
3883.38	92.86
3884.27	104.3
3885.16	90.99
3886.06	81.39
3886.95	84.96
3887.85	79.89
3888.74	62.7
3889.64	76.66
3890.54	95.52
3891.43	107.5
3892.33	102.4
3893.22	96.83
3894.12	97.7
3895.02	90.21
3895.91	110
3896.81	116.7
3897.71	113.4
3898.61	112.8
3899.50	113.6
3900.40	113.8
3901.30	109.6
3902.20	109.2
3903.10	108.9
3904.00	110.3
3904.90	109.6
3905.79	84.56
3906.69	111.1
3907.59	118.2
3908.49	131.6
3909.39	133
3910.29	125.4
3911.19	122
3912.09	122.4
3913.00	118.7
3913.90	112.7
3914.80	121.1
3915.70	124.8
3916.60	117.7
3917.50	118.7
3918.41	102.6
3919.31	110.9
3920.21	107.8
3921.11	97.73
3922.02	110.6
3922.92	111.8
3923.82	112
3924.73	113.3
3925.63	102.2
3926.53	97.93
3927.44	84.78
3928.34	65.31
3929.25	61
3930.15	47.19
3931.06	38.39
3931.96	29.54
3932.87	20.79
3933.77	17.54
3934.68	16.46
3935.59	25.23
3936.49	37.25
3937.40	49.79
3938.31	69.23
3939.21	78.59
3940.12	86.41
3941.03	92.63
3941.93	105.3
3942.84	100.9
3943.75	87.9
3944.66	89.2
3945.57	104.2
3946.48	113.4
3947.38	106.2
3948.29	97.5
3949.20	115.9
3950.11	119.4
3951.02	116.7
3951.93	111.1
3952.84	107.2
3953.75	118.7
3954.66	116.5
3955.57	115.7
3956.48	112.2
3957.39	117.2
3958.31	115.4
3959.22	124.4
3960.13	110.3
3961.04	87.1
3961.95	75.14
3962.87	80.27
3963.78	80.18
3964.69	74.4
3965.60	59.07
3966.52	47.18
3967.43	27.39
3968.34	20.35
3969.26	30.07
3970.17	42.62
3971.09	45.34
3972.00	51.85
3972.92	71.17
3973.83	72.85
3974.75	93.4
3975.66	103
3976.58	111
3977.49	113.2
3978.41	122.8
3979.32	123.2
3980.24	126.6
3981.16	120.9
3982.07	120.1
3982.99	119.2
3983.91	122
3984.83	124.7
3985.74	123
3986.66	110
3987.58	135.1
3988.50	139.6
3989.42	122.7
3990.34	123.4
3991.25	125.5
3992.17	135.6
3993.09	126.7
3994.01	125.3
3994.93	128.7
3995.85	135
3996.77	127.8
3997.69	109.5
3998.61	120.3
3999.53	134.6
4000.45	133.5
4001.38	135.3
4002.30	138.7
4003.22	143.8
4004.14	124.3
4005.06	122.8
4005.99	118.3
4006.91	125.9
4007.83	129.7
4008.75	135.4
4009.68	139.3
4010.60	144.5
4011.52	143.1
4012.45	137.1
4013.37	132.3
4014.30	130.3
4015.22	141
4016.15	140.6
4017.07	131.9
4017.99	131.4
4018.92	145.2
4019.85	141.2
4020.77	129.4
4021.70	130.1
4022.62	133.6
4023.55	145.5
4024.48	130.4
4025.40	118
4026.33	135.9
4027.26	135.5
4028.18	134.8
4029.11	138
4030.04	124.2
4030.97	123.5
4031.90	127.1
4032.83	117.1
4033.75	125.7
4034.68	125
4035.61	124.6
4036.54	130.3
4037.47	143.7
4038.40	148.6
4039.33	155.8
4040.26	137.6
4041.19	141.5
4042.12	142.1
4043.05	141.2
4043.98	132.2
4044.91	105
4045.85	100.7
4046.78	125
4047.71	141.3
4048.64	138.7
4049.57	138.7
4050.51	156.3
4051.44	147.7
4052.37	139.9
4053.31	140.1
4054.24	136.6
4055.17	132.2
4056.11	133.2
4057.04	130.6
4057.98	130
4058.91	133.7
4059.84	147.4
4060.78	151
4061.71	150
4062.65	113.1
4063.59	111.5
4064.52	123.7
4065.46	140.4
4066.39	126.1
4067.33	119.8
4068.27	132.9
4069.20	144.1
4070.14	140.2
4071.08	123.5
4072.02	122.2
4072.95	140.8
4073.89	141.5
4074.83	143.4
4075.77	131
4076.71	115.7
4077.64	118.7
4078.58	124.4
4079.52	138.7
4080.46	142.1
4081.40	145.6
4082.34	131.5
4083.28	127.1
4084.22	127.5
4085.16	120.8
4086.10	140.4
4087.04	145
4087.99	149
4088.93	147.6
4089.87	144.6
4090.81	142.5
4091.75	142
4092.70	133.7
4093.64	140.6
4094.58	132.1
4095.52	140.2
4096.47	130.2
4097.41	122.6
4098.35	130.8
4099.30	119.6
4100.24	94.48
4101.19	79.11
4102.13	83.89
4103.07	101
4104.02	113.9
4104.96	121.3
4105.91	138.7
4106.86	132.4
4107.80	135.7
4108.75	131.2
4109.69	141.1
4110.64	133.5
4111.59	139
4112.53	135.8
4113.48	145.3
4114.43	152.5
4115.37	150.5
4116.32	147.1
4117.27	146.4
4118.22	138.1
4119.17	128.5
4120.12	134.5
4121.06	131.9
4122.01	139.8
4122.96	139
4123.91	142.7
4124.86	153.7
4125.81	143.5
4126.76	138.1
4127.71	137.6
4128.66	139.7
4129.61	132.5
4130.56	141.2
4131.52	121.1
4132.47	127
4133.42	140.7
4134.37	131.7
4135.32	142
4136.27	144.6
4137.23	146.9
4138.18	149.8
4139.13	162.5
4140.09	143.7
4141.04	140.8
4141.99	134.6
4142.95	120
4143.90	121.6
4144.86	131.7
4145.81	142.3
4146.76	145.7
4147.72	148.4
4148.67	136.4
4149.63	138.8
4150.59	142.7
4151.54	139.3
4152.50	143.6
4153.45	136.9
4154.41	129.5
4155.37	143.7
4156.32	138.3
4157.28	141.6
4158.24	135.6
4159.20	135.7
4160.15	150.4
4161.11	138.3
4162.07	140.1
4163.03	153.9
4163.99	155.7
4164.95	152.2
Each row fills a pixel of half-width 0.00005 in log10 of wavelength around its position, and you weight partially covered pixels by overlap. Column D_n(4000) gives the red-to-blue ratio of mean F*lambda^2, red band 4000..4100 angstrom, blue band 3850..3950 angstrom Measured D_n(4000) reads 1.5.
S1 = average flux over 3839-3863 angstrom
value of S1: 108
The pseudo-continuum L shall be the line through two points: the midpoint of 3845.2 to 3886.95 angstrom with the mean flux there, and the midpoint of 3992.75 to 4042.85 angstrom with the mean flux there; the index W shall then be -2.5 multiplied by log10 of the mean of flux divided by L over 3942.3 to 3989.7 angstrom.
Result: 0.264 mag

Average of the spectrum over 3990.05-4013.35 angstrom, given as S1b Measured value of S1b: 131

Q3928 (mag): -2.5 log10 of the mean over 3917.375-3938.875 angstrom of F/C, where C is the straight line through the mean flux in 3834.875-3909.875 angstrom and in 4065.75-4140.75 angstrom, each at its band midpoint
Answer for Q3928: 0.469 mag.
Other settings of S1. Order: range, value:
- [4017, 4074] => 133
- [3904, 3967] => 93.8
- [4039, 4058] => 135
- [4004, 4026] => 134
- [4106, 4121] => 139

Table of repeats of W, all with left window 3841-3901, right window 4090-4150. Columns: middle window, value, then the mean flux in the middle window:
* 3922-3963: 0.30 mag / 87.2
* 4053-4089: -0.04 mag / 133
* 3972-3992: 0.05 mag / 114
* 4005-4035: -0.08 mag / 132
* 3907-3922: -0.05 mag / 117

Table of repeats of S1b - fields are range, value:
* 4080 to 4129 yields 134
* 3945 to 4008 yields 107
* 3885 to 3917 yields 107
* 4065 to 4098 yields 135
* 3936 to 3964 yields 98.2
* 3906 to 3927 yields 115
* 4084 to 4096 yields 139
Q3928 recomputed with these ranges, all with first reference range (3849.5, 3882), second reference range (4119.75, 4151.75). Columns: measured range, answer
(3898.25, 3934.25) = 0.167 mag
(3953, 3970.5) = 0.413 mag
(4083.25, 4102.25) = 0.045 mag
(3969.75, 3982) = 0.296 mag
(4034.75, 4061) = -0.052 mag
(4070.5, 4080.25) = 0.019 mag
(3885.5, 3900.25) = 0.176 mag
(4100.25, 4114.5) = 0.103 mag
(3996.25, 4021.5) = -0.059 mag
